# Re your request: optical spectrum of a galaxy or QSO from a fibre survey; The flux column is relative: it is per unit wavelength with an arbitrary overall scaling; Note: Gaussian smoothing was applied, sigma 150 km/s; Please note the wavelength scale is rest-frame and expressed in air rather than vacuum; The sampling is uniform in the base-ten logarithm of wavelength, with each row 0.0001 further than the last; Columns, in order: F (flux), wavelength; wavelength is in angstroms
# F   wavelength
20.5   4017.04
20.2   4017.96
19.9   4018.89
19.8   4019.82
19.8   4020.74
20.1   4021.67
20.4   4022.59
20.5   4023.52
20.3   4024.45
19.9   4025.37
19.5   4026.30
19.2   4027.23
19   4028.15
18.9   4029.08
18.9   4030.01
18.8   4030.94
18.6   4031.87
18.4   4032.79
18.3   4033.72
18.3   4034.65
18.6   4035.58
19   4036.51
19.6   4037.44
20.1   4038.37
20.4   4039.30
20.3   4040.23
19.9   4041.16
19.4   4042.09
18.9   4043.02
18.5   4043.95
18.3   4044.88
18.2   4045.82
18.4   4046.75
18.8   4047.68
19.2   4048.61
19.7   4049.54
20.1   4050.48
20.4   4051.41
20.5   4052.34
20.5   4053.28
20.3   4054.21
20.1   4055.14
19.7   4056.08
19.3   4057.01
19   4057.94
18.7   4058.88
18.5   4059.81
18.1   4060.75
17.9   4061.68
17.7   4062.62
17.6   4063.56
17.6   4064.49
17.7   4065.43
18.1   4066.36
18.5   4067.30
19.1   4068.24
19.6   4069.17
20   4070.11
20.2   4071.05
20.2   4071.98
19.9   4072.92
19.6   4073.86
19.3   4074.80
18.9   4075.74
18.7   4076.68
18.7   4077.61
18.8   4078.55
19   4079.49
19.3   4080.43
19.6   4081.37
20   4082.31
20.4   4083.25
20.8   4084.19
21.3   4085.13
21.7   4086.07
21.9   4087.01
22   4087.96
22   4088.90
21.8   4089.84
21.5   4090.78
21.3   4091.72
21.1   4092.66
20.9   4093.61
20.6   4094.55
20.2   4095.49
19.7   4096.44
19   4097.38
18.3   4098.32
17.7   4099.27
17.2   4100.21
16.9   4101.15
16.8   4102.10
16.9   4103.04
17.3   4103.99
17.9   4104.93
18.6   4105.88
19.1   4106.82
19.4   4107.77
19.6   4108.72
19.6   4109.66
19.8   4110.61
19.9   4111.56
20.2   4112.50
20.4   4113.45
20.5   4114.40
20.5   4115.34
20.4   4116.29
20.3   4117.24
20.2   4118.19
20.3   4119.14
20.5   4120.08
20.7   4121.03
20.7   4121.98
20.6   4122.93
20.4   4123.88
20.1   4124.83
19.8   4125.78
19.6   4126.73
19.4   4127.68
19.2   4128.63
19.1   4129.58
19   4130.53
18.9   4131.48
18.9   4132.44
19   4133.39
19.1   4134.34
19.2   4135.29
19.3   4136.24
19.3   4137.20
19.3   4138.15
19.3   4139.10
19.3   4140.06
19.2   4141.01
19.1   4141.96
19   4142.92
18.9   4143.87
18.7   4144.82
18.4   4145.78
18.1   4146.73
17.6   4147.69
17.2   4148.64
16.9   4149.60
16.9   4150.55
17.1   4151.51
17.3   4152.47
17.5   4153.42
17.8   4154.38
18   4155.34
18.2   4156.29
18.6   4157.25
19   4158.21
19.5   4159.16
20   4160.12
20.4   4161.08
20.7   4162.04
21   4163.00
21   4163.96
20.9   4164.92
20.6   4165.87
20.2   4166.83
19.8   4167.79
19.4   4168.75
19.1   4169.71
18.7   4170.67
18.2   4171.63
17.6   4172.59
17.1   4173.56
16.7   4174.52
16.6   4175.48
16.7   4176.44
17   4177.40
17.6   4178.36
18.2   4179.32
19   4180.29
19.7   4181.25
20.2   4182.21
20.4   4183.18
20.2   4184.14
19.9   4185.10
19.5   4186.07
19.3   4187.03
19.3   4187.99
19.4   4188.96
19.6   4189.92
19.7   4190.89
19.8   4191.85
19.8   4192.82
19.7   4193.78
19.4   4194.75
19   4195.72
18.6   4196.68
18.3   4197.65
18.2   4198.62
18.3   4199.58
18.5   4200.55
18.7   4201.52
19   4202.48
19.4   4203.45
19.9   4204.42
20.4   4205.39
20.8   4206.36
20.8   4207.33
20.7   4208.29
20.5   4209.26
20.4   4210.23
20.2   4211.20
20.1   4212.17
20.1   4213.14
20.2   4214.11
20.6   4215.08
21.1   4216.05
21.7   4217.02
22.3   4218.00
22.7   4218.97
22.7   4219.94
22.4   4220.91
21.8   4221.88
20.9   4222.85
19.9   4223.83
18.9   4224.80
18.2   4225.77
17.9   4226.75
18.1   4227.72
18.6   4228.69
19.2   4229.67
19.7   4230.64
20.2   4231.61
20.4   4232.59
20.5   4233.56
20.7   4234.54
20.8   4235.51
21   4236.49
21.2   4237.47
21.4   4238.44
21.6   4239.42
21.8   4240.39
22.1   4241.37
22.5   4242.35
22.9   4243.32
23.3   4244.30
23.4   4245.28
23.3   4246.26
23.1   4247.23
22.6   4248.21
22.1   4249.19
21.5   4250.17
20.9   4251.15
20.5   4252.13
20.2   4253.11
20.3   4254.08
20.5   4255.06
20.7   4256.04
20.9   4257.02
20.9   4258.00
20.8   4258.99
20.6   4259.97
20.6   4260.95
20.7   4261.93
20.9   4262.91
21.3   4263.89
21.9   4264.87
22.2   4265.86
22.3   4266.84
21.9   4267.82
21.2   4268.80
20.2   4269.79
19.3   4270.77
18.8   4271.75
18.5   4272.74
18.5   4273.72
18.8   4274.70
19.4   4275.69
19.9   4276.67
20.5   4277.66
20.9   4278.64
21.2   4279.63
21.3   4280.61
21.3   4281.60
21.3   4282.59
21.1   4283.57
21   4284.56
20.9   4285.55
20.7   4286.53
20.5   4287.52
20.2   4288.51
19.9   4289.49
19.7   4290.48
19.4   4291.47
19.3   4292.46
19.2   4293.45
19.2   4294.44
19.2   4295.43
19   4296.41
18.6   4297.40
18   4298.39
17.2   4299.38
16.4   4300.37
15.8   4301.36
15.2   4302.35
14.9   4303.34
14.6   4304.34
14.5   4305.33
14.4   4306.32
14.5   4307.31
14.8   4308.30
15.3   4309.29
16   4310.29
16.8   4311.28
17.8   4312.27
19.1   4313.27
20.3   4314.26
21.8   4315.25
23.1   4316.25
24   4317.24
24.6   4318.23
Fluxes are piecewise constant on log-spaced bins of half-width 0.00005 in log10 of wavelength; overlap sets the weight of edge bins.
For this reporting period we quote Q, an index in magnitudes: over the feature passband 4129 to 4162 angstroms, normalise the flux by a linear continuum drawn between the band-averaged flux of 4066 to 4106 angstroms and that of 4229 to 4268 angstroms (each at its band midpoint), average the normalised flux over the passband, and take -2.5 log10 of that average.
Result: 0.09 mag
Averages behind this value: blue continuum 19.6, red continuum 21.3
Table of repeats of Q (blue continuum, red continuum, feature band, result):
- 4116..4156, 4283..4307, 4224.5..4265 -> -0.13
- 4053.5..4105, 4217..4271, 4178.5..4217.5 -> 0.05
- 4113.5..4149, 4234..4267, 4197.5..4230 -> 0.04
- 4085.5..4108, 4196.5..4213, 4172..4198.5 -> 0.04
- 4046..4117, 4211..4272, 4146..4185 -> 0.09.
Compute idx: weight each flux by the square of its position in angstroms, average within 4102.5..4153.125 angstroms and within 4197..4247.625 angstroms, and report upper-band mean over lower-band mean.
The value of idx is 1.13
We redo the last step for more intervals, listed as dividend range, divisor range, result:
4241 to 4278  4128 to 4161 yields 1.19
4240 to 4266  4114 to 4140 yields 1.16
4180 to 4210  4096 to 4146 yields 1.05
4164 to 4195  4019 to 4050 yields 1.06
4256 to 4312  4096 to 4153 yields 1.09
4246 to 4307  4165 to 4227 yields 1.05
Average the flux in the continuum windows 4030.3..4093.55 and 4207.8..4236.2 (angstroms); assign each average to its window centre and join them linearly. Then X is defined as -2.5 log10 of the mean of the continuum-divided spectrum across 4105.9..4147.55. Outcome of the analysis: 0.017 mag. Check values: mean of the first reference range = 19.5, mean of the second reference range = 20.4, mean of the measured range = 19.6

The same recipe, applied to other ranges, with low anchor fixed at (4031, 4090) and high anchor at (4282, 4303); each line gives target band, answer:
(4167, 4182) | 0.06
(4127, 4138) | 0.01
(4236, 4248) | -0.16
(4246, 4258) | -0.12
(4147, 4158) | 0.10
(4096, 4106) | 0.09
